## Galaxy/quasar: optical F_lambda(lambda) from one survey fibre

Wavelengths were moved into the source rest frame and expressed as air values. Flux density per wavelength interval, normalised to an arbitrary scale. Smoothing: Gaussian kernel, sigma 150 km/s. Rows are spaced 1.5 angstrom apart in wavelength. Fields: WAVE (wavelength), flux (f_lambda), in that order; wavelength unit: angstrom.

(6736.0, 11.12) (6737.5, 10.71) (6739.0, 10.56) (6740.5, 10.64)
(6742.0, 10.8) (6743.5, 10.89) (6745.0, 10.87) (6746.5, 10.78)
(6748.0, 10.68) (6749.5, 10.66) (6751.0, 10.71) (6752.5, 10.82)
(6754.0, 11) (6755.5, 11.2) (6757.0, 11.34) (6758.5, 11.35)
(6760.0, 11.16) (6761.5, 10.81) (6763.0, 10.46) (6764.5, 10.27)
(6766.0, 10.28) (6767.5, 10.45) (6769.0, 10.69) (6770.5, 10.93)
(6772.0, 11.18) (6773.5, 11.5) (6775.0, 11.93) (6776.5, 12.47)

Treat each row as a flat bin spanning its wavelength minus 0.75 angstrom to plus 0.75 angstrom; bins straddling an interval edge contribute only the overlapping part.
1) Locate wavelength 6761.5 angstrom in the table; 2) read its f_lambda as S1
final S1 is 10.81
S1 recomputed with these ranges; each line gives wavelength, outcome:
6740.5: 10.64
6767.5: 10.45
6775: 11.93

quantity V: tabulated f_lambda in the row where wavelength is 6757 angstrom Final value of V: 11.34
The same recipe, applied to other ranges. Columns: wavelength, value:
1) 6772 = 11.18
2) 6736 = 11.12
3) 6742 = 10.8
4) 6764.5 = 10.27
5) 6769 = 10.69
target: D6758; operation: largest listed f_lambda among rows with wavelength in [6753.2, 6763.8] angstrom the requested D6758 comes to 11.35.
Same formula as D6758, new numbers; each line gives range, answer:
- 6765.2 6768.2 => 10.45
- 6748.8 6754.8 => 11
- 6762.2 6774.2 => 11.5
